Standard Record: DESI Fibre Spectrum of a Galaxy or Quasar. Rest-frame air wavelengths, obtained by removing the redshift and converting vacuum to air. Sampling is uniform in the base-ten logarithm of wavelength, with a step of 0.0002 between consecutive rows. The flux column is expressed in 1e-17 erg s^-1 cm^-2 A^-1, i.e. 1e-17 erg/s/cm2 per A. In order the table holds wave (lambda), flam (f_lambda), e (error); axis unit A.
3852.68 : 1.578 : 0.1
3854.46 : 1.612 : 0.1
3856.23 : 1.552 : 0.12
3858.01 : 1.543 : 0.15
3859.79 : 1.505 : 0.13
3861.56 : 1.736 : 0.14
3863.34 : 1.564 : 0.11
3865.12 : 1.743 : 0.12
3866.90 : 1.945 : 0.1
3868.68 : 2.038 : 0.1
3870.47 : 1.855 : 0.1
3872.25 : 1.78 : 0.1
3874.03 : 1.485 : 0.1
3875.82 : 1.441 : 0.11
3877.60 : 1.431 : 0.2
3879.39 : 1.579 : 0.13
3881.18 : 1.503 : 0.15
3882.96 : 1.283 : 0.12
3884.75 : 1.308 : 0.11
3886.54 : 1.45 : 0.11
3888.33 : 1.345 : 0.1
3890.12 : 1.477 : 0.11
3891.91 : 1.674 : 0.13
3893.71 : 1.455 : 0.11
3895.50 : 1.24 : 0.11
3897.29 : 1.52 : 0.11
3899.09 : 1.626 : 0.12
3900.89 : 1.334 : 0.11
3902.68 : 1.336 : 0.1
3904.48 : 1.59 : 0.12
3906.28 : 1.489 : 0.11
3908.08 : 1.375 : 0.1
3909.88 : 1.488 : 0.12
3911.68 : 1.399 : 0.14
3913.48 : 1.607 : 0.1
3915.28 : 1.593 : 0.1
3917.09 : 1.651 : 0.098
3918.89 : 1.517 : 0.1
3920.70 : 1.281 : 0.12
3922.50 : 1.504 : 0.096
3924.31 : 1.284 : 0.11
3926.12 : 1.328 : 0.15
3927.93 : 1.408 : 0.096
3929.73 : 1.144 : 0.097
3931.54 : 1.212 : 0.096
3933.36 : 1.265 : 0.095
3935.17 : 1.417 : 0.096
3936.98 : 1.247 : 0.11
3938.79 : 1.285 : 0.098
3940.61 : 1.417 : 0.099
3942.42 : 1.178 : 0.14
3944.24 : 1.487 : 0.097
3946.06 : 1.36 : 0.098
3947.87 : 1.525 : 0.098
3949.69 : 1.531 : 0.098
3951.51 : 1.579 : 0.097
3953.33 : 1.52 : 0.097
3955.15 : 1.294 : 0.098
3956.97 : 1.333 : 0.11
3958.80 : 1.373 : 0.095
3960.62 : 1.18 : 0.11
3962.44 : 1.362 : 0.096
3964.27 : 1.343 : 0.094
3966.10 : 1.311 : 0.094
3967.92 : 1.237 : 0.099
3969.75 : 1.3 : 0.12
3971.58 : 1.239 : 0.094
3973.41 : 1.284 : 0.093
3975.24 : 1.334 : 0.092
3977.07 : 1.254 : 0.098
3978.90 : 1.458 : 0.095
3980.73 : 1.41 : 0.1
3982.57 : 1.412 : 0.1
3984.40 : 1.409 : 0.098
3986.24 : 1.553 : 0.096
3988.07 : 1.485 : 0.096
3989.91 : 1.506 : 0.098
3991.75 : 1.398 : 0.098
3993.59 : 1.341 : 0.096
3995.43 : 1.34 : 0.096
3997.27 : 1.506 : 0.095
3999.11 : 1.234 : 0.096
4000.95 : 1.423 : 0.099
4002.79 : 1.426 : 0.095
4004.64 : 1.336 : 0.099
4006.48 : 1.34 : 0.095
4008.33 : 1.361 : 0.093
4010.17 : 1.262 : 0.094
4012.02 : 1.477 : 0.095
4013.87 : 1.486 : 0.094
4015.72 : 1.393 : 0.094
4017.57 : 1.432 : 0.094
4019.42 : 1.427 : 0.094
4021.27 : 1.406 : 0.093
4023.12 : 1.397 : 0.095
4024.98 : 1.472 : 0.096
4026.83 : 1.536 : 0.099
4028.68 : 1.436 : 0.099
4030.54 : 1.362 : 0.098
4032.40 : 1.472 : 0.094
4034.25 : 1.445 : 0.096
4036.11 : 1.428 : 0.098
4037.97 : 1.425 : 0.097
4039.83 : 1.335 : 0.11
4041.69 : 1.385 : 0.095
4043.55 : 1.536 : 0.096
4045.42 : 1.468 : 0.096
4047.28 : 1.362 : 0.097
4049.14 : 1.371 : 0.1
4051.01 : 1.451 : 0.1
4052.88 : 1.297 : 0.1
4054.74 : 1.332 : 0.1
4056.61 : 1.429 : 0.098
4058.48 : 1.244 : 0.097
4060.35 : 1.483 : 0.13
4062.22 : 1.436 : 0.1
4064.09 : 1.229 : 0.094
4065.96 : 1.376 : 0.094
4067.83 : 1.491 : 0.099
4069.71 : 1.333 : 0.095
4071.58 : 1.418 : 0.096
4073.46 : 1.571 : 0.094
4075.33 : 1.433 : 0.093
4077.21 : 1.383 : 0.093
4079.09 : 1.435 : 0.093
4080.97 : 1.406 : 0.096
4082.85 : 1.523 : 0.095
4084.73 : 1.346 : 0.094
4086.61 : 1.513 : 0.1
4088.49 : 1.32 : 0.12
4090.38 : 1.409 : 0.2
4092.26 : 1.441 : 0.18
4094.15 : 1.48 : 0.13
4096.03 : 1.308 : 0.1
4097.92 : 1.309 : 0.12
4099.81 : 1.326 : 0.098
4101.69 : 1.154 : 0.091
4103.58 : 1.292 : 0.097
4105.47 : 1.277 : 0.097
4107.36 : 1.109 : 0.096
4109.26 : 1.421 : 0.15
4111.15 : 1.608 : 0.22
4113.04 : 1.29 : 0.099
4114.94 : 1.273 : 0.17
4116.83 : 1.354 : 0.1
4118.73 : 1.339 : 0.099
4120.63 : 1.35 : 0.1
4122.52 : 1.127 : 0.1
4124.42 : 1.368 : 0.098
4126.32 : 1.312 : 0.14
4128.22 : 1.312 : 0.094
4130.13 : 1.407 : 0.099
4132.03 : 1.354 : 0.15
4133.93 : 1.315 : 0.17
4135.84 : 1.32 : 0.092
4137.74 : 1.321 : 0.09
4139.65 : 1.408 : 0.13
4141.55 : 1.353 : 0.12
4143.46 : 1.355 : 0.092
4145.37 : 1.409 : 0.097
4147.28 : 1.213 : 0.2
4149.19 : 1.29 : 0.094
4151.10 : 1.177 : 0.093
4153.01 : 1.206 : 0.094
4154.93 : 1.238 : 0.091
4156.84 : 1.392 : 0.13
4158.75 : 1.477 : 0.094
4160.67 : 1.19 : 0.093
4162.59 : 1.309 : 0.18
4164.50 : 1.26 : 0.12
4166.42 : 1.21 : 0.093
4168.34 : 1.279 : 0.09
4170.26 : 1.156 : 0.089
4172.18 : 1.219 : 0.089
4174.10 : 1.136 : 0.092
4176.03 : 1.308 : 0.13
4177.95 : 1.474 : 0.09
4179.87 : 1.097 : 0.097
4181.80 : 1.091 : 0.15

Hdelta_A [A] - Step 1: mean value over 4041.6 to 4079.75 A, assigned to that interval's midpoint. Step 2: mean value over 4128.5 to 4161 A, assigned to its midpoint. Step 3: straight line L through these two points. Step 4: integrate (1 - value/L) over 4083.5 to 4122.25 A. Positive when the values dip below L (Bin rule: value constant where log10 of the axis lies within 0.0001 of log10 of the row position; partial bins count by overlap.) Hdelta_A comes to 0.5 A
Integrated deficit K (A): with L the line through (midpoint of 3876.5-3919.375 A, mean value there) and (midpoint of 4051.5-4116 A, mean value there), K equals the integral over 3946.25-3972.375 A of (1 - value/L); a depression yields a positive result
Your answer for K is 1.3 A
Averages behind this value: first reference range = 1.47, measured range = 1.37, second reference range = 1.37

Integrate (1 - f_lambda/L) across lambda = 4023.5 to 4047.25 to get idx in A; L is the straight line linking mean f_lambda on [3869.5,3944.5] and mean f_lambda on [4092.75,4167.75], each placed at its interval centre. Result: -1.3 A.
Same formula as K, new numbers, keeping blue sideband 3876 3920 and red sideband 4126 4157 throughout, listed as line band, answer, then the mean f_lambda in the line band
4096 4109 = 0.8 A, 1.26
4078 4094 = -0.9 A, 1.43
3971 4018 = 0.6 A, 1.39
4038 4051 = -0.4 A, 1.41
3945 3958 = -0.1 A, 1.45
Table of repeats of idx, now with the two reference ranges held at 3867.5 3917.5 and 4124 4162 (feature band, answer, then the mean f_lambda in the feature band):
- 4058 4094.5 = -1.16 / 1.41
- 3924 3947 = 2.62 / 1.31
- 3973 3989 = 0.46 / 1.4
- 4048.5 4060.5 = 0.20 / 1.36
